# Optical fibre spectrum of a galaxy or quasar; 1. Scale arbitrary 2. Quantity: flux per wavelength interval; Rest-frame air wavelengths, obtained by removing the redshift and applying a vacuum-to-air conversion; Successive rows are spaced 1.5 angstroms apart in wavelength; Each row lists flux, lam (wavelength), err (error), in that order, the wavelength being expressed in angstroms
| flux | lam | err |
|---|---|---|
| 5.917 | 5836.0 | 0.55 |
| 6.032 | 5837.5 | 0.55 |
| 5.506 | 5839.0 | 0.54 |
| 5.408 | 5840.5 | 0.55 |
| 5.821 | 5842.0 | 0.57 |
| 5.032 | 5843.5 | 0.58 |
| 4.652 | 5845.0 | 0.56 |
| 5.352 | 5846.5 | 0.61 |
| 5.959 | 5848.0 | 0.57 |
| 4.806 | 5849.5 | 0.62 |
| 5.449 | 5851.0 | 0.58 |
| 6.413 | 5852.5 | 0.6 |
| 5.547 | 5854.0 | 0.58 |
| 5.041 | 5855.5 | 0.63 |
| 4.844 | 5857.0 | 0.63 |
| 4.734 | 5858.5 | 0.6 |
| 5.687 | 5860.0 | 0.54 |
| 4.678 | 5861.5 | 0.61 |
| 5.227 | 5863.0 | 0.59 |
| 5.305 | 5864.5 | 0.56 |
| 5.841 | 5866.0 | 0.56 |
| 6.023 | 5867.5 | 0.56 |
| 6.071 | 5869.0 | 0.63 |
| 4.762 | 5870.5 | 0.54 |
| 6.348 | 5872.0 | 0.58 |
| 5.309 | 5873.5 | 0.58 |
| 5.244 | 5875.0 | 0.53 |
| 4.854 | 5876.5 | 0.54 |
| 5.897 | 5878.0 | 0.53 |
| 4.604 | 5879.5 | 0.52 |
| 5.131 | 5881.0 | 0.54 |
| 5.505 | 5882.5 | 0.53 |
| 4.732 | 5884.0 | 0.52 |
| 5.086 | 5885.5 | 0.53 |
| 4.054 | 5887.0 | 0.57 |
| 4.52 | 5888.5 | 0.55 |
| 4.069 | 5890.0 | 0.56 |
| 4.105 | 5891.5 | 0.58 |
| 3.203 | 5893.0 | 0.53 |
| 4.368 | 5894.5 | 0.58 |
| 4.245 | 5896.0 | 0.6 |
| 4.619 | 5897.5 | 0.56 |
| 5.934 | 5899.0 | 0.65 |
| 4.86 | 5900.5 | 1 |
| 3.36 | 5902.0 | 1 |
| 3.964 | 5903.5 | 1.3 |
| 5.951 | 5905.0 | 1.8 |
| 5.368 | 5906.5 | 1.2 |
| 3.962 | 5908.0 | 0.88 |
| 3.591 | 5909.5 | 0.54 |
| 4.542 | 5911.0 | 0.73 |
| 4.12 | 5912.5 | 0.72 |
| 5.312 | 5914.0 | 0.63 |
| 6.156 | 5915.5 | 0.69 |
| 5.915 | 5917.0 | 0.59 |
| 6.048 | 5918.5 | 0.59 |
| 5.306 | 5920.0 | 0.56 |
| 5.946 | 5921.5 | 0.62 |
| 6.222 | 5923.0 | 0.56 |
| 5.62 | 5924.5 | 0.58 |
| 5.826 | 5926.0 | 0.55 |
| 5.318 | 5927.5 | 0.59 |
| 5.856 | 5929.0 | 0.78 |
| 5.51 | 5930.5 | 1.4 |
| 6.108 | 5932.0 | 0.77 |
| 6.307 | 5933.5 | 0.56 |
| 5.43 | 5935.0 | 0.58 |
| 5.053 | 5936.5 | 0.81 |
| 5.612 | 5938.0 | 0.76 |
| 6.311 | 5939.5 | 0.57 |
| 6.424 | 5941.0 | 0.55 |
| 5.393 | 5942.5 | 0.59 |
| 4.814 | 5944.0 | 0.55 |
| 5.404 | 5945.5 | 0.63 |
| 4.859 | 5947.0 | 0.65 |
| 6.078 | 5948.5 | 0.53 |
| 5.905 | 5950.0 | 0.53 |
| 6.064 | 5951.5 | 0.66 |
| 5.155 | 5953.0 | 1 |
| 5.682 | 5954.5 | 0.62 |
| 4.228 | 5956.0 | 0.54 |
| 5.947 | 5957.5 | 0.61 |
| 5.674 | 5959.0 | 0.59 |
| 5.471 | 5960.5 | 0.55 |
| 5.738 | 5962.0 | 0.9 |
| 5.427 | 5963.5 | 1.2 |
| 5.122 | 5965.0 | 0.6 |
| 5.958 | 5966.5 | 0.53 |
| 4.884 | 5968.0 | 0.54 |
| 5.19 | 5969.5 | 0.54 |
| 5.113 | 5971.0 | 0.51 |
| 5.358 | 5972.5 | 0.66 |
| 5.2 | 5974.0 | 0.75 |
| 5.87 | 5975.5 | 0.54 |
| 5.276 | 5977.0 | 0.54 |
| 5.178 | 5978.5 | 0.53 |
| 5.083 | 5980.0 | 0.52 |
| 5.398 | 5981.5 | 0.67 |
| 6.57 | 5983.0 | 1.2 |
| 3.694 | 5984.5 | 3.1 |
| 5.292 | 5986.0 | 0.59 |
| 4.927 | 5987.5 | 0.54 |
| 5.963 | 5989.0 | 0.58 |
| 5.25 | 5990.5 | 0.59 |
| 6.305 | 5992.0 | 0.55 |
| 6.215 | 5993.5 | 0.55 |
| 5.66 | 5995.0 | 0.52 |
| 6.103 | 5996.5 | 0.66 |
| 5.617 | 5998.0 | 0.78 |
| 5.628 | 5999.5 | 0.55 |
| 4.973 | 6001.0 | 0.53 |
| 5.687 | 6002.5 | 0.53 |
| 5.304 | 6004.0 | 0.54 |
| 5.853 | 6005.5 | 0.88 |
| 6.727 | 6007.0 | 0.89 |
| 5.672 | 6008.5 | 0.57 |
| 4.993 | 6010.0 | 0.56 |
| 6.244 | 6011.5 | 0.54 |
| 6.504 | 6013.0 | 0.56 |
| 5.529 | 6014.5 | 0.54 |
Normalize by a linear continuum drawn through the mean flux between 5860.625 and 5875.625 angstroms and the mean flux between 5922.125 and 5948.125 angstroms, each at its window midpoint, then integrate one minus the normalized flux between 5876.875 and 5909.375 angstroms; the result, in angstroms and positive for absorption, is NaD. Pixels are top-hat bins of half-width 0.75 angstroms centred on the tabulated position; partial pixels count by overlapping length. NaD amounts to 5.4 angstroms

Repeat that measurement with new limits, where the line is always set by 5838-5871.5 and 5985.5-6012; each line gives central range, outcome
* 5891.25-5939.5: 3.23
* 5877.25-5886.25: 0.46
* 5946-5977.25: 0.94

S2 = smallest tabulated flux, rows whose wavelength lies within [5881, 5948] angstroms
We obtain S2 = 3.203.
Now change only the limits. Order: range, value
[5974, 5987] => 3.694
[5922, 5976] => 4.228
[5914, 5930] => 5.306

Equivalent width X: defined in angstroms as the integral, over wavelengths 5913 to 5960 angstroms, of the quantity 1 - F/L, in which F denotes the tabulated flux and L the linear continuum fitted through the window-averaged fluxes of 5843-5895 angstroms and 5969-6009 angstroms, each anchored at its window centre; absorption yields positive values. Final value -2.8 angstroms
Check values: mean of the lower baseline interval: 5.1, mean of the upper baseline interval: 5.52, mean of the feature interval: 5.65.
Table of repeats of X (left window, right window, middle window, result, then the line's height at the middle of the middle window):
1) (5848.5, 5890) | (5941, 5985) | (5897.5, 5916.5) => 1.9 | 5.3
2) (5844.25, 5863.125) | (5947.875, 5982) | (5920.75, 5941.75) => -1.7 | 5.38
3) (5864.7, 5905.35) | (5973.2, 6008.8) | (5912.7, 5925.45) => -1.6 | 5.12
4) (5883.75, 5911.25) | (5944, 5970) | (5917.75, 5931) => -2.3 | 4.89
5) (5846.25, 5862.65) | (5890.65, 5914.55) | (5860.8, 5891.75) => -1.2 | 4.93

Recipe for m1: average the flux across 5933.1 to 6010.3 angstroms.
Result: 5.52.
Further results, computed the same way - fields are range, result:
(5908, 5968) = 5.5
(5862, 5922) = 4.98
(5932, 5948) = 5.59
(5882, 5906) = 4.53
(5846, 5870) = 5.43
